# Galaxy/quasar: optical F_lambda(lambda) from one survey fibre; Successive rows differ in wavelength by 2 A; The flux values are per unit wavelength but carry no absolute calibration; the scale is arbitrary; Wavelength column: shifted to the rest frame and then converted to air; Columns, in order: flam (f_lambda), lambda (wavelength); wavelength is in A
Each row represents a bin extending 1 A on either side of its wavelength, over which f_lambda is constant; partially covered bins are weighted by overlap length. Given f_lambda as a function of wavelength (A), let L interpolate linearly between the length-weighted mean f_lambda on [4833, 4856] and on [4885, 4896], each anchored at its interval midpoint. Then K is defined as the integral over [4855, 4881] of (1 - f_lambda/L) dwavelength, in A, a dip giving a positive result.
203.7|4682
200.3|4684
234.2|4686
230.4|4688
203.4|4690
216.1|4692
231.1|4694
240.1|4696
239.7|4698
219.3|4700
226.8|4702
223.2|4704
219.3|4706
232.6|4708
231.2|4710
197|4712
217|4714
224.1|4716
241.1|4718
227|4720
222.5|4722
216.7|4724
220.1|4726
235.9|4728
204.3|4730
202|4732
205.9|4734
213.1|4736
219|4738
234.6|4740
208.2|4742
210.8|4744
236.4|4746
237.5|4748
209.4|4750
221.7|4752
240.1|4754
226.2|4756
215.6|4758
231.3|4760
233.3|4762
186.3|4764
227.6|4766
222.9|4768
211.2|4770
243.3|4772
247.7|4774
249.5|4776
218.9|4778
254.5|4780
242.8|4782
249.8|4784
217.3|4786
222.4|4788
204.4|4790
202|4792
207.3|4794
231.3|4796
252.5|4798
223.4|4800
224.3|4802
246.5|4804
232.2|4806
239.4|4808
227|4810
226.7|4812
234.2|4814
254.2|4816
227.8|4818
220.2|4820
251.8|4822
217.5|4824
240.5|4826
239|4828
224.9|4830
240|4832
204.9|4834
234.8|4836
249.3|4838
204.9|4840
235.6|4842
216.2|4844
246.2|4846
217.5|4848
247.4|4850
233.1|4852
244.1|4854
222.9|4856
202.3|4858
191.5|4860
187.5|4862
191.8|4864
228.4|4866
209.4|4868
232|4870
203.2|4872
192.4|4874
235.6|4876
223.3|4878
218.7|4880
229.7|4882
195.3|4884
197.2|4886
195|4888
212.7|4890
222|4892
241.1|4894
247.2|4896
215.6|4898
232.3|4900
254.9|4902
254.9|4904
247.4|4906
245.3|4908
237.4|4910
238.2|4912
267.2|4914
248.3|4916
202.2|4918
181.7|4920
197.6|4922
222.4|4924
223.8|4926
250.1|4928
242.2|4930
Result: 1.4 A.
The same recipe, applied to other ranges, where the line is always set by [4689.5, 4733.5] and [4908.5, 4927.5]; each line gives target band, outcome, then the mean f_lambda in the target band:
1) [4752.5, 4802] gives -0.9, 227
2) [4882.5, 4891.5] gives 0.9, 203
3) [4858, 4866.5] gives 1.0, 198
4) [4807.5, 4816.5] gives -0.5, 235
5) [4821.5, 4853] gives -1.0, 231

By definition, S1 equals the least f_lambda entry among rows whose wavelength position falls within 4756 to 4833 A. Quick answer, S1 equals 186.3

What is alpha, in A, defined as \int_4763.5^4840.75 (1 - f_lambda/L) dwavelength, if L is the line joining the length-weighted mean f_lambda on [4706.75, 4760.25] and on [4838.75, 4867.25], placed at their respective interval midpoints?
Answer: -3.4 A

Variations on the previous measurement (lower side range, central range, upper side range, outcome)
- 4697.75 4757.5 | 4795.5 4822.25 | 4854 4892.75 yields -2.4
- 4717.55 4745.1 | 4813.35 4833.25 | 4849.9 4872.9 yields -1.7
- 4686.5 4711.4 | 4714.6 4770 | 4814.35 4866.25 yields 1.2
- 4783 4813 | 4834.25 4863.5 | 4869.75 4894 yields -0.5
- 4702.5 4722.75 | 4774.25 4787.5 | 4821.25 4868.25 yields -0.9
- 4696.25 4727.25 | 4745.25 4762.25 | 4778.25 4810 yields 0.0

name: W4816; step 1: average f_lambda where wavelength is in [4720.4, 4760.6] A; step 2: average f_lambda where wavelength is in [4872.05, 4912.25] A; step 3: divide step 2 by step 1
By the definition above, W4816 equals 1.0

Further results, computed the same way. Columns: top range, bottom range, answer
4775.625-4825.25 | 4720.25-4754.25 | 1.05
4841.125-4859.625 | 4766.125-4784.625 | 0.96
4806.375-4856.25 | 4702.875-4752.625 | 1.05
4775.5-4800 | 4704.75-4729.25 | 1.02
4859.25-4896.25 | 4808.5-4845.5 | 0.92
